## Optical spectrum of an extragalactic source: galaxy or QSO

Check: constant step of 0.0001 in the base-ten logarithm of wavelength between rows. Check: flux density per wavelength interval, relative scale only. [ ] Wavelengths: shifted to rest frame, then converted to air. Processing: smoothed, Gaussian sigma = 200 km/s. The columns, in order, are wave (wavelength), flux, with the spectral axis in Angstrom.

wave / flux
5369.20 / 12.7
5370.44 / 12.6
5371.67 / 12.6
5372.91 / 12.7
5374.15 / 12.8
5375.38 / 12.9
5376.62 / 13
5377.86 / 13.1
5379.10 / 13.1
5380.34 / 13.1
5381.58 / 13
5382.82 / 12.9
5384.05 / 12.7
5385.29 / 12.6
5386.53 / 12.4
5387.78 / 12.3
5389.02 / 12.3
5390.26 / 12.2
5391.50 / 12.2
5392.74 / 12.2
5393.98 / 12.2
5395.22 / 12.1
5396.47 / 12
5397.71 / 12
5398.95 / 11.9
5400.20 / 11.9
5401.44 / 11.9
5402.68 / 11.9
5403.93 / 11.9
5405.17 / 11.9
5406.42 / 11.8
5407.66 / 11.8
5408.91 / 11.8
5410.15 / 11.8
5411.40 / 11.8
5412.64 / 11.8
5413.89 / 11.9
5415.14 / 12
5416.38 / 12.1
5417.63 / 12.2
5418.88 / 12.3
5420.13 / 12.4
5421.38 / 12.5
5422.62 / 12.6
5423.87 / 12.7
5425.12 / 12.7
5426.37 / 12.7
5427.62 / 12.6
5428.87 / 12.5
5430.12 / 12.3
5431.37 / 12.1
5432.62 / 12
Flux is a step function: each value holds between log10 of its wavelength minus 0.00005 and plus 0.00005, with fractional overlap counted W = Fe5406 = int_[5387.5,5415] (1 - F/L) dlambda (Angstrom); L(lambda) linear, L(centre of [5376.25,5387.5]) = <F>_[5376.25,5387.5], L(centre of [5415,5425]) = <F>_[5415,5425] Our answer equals 1.4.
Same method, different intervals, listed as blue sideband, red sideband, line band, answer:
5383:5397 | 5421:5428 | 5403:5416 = 0.67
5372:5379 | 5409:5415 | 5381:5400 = 0.21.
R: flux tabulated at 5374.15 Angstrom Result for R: 12.8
